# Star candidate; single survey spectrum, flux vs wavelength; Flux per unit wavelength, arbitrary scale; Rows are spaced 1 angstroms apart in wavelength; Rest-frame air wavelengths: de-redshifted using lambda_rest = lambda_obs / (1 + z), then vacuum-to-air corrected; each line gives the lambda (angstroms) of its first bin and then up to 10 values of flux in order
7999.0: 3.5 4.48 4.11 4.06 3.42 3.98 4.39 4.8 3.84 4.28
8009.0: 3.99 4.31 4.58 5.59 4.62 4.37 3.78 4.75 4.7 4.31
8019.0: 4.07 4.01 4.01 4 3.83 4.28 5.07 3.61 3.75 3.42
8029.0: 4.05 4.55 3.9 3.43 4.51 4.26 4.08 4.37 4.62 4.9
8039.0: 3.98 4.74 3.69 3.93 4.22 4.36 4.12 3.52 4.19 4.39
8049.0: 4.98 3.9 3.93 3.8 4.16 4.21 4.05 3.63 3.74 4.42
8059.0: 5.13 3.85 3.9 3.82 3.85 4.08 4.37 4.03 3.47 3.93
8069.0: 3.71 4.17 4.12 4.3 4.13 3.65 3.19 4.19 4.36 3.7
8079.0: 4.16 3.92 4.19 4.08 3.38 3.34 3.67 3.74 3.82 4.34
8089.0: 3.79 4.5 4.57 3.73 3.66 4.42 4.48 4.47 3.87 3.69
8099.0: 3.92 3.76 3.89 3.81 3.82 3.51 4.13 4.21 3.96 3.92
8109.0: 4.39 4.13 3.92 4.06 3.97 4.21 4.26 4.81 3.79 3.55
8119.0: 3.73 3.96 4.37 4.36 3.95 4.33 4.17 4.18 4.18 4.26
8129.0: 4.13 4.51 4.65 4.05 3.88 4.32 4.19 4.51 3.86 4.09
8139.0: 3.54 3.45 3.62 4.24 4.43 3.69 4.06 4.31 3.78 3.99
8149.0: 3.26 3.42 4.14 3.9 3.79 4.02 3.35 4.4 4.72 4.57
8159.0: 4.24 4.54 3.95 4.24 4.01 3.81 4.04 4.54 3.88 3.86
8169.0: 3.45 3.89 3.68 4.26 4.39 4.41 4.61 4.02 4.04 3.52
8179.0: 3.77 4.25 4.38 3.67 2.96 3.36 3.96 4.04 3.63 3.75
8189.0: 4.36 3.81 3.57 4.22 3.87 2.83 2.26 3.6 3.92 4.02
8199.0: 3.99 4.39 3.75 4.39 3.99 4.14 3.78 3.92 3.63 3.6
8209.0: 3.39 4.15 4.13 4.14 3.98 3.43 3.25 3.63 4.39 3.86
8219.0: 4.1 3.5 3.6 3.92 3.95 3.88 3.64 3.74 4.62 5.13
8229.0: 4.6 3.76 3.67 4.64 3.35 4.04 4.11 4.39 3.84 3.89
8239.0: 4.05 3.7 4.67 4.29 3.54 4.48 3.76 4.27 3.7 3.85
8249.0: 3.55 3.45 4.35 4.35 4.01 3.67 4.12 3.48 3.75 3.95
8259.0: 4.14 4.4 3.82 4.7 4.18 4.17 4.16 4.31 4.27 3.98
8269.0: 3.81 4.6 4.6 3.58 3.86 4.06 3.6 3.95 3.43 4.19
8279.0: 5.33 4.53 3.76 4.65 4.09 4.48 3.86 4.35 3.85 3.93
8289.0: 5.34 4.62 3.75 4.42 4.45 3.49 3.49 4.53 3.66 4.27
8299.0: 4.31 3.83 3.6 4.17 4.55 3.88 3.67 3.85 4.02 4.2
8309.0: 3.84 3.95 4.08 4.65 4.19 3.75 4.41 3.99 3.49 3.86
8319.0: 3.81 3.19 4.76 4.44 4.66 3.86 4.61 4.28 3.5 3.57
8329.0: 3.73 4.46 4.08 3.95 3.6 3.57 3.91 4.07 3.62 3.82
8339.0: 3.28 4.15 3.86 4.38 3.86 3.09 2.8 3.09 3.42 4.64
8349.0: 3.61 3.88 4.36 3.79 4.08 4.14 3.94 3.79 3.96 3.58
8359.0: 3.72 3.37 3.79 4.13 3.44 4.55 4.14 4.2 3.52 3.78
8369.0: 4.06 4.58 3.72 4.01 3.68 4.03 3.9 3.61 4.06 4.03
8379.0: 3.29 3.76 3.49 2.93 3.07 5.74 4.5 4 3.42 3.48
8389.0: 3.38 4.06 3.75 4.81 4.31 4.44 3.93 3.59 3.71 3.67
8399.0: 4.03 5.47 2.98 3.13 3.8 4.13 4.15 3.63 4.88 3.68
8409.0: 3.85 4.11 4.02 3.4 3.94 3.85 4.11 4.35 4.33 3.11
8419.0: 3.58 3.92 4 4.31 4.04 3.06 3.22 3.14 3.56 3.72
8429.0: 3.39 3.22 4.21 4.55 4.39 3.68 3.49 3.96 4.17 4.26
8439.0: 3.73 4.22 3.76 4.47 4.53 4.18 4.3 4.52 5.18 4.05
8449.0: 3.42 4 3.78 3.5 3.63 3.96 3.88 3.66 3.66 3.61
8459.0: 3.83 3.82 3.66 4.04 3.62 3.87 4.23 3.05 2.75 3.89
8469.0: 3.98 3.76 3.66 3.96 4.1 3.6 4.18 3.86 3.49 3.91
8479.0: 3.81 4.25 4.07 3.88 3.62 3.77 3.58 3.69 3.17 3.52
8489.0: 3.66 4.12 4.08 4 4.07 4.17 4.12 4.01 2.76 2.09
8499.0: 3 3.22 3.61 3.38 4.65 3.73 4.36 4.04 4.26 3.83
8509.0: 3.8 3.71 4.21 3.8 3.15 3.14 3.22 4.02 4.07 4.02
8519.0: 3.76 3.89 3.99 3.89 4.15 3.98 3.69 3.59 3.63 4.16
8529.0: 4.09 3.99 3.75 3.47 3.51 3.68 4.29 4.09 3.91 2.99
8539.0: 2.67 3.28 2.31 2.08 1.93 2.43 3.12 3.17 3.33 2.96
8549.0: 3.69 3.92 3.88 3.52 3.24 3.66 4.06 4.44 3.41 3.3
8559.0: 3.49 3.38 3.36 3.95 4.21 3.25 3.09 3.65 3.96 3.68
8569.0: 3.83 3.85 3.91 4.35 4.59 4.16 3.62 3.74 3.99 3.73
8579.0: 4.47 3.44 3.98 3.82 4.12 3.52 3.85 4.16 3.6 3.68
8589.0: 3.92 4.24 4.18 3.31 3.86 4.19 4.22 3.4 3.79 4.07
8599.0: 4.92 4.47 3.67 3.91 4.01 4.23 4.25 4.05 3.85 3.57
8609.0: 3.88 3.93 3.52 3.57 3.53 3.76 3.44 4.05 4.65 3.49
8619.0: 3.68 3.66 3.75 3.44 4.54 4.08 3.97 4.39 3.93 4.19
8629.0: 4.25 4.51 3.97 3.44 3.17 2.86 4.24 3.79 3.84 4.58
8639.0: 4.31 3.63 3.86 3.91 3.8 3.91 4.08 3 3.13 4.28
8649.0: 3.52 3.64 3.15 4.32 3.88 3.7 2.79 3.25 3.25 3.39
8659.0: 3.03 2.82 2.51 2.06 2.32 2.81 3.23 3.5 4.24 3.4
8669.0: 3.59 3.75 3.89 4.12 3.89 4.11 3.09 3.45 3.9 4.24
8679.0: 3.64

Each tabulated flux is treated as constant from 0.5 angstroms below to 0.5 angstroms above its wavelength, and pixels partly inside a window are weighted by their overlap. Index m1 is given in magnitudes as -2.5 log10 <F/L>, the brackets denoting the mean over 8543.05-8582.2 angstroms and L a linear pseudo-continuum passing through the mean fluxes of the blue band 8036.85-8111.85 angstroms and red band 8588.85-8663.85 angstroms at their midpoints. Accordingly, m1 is 0.04 mag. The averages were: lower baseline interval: 4.03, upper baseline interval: 3.75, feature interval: 3.66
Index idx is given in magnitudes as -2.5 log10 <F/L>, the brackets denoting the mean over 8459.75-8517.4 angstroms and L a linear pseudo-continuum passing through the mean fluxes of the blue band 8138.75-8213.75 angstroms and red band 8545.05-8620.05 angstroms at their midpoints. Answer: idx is 0.03 mag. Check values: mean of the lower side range 3.92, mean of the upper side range 3.81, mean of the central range 3.74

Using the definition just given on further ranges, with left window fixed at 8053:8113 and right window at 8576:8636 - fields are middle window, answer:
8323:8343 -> 0.005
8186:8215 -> 0.046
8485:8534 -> 0.047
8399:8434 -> 0.021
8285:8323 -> -0.034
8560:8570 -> 0.072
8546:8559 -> 0.091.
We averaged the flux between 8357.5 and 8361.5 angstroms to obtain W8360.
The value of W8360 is 3.61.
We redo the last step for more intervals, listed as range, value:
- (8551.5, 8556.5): 3.78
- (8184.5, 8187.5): 3.88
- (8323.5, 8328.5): 3.96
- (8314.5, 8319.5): 3.91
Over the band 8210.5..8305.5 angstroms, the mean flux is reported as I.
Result 4.05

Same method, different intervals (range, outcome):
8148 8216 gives 3.9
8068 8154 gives 4.01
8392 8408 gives 4.01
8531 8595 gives 3.63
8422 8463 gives 3.89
